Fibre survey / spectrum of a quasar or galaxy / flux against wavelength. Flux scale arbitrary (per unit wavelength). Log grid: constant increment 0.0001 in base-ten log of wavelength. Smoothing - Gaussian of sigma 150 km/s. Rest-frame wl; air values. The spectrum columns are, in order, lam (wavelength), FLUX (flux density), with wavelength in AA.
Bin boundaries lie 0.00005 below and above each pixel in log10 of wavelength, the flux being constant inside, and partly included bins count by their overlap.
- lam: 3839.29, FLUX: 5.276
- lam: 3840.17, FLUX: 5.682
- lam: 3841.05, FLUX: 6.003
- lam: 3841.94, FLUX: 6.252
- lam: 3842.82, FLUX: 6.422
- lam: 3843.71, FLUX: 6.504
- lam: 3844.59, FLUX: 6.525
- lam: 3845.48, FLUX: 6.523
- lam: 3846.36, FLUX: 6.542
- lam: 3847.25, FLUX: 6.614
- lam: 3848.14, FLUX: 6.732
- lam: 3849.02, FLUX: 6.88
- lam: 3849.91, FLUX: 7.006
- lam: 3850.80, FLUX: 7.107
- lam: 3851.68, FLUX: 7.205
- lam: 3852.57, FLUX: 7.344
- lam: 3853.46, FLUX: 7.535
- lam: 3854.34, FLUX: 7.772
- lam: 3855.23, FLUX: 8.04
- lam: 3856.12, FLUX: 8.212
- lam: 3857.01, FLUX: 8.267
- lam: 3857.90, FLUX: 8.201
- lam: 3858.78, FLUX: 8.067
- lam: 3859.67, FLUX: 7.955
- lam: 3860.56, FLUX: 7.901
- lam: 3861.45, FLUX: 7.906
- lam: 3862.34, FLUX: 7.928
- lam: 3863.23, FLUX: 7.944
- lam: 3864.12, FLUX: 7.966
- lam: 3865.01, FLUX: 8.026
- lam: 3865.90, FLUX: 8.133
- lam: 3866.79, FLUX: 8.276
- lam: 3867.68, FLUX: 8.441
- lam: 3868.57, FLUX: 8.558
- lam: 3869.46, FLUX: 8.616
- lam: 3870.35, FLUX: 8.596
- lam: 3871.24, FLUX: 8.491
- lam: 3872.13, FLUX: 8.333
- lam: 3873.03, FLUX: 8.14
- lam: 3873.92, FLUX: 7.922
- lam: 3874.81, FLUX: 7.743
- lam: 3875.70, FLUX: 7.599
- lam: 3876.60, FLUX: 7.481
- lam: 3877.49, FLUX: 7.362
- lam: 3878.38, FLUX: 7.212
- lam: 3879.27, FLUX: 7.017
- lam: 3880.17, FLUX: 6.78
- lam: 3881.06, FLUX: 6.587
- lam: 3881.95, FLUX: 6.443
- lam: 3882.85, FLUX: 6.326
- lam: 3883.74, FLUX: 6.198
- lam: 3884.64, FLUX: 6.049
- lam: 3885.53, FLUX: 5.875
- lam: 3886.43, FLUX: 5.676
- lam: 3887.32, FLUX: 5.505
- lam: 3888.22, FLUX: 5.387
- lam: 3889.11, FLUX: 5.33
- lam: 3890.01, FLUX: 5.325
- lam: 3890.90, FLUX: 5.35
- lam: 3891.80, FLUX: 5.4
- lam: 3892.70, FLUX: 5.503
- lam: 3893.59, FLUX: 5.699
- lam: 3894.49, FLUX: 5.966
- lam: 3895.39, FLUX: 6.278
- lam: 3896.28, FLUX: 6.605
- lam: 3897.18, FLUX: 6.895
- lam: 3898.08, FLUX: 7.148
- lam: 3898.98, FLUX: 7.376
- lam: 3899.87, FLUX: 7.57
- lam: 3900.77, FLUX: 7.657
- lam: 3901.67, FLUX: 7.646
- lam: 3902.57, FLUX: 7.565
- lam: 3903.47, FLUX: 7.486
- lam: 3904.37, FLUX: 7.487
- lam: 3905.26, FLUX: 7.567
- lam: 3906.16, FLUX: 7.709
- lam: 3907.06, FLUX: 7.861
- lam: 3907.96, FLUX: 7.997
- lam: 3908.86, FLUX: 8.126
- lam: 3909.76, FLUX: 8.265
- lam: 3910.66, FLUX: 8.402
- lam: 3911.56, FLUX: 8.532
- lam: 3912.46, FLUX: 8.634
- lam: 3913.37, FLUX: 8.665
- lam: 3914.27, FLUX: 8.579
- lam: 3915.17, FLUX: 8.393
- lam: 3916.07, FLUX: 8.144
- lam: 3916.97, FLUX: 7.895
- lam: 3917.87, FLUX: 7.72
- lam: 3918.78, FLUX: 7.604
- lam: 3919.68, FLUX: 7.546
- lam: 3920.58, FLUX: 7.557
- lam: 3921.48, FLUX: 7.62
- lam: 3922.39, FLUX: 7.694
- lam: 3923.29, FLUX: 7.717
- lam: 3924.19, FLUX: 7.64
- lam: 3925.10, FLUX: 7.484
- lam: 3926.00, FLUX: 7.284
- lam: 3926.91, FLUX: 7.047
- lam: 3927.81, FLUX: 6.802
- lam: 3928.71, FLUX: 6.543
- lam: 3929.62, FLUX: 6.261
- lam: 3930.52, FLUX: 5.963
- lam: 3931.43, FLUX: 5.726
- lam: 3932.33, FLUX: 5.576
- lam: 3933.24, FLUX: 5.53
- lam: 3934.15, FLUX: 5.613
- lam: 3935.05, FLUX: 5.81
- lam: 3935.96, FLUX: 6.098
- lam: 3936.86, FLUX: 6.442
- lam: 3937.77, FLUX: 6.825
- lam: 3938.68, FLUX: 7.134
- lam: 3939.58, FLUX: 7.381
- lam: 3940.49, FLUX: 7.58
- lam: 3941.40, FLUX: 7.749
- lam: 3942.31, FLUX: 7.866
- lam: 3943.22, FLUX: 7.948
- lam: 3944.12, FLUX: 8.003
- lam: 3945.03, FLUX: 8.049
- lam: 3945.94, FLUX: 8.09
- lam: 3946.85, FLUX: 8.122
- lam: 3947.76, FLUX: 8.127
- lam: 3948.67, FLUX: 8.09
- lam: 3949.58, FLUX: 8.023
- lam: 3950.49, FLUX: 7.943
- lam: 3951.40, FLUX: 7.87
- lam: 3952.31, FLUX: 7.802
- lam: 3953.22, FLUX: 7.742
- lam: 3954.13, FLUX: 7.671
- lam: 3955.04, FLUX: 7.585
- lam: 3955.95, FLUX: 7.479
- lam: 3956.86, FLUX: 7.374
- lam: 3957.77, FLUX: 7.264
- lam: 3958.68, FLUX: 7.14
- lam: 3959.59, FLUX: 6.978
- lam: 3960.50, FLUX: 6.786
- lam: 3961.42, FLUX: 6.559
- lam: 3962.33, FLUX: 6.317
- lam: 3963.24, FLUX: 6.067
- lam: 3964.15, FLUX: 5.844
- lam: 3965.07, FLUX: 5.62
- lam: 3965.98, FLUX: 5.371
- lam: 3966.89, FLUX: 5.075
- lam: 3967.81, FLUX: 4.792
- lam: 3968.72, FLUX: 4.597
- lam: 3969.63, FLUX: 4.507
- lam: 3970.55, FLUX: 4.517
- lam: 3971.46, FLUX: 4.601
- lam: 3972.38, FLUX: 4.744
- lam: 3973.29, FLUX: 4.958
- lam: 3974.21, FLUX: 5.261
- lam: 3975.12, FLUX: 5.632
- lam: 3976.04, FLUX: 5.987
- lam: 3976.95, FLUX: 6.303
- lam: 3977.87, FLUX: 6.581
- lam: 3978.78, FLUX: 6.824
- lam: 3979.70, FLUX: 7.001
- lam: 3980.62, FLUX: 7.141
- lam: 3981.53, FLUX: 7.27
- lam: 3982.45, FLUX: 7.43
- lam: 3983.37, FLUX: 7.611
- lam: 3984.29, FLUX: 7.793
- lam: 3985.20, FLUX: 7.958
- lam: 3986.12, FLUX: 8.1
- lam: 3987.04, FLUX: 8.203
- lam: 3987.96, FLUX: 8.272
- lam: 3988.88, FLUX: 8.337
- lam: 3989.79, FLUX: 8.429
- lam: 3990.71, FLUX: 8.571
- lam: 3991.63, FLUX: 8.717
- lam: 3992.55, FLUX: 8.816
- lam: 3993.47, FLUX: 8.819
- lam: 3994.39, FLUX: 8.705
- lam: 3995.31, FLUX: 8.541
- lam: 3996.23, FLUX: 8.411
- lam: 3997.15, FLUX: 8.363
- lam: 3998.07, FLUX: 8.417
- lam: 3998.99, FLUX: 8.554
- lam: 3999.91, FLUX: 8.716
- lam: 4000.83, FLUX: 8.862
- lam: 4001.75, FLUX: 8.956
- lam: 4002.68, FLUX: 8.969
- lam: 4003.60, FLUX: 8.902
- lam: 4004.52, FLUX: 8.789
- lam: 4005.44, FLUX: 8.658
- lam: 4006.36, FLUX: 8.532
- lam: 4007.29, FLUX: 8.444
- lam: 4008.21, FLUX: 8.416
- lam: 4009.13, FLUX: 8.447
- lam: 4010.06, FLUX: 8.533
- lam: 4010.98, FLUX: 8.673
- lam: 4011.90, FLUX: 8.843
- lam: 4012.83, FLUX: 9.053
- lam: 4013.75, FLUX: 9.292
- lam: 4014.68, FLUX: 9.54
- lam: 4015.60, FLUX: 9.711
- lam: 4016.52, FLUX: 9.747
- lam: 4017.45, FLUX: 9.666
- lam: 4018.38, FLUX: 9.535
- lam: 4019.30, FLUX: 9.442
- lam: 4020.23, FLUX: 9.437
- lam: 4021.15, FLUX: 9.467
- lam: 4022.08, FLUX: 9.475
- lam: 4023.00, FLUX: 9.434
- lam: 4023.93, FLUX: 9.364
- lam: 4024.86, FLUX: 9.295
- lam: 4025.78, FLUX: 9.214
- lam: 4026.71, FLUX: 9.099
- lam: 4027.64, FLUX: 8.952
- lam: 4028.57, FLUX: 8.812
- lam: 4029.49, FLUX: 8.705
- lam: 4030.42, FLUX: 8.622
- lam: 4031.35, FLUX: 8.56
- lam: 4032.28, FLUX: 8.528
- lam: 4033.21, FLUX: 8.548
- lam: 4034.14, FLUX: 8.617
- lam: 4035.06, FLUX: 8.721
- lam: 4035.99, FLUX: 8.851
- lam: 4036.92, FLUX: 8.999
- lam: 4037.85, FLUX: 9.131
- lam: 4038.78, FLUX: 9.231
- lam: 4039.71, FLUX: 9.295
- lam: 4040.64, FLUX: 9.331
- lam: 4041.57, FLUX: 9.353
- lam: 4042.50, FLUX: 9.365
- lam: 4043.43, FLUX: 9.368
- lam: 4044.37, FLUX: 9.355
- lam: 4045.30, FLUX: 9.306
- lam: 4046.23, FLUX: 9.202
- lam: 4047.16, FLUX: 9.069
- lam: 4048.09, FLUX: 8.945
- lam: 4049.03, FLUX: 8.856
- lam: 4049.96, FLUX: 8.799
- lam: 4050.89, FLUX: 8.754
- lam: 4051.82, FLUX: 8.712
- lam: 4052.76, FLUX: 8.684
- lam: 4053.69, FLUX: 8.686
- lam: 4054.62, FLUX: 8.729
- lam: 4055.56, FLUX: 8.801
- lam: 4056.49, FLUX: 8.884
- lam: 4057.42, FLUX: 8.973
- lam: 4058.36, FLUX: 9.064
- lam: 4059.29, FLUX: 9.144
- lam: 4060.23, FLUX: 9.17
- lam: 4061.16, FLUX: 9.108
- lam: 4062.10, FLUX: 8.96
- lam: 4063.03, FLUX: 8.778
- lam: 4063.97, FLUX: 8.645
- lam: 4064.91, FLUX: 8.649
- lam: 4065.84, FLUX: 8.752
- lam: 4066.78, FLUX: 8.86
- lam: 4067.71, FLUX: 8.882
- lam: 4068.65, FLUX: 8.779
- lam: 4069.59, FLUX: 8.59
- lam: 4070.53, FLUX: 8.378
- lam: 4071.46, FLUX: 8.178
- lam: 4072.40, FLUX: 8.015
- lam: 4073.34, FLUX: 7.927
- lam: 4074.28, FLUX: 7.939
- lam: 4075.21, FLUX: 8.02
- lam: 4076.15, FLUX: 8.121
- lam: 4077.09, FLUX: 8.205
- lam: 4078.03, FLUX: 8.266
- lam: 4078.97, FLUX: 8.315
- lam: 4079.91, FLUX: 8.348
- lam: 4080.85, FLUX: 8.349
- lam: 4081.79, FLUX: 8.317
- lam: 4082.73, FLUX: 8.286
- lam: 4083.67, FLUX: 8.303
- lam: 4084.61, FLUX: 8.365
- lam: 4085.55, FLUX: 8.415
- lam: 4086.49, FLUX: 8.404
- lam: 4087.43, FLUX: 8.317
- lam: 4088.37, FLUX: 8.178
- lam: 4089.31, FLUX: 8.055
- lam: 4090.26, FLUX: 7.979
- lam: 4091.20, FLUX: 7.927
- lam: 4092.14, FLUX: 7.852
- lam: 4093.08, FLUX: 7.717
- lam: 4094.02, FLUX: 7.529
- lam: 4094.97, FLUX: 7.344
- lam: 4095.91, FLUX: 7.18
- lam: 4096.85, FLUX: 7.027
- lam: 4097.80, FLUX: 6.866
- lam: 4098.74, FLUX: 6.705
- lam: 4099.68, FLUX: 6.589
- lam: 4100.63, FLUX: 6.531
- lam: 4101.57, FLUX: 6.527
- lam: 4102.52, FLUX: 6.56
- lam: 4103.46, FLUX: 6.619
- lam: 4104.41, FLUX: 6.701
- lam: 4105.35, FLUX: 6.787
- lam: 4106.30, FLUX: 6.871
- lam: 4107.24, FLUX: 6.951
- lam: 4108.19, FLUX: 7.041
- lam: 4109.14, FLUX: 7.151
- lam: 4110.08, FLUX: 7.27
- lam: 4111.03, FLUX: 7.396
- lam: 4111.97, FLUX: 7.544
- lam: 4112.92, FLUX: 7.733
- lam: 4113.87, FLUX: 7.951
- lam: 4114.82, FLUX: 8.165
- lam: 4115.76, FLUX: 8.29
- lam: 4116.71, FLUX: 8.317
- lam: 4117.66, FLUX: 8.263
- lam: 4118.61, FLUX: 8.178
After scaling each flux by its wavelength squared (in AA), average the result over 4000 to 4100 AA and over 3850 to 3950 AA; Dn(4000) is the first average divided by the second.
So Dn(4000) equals 1.28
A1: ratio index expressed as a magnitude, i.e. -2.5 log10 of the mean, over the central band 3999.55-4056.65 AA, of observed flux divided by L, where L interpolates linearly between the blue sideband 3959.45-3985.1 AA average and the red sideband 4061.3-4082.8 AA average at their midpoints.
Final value -0.221 mag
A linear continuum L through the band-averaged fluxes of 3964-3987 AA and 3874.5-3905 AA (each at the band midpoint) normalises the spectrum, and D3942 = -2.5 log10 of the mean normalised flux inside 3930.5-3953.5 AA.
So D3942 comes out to -0.15 mag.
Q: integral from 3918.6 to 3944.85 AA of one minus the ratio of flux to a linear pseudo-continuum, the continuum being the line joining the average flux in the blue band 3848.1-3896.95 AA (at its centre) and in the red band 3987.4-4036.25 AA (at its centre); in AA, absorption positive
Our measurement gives 3.1 AA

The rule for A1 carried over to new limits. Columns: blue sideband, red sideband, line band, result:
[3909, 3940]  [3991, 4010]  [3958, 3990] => 0.26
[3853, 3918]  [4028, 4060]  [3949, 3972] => 0.25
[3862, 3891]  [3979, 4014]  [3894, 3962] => 0.04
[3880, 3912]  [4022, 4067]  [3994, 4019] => -0.06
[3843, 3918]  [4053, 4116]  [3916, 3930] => 0.01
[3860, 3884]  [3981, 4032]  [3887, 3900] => 0.29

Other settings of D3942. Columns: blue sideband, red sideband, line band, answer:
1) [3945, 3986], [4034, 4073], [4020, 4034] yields -0.10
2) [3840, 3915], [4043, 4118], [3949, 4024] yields 0.00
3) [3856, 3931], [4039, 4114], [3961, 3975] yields 0.41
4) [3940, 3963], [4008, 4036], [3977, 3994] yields 0.06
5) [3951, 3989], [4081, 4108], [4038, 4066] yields -0.25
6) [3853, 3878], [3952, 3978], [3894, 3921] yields -0.07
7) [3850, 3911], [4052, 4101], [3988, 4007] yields -0.10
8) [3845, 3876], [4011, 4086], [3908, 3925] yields 0.01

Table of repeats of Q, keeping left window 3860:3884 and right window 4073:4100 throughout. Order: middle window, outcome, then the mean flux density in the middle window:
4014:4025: -2.3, 9.51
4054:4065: -1.4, 8.91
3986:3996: -0.9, 8.51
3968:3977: 3.2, 5.05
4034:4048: -2.3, 9.16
